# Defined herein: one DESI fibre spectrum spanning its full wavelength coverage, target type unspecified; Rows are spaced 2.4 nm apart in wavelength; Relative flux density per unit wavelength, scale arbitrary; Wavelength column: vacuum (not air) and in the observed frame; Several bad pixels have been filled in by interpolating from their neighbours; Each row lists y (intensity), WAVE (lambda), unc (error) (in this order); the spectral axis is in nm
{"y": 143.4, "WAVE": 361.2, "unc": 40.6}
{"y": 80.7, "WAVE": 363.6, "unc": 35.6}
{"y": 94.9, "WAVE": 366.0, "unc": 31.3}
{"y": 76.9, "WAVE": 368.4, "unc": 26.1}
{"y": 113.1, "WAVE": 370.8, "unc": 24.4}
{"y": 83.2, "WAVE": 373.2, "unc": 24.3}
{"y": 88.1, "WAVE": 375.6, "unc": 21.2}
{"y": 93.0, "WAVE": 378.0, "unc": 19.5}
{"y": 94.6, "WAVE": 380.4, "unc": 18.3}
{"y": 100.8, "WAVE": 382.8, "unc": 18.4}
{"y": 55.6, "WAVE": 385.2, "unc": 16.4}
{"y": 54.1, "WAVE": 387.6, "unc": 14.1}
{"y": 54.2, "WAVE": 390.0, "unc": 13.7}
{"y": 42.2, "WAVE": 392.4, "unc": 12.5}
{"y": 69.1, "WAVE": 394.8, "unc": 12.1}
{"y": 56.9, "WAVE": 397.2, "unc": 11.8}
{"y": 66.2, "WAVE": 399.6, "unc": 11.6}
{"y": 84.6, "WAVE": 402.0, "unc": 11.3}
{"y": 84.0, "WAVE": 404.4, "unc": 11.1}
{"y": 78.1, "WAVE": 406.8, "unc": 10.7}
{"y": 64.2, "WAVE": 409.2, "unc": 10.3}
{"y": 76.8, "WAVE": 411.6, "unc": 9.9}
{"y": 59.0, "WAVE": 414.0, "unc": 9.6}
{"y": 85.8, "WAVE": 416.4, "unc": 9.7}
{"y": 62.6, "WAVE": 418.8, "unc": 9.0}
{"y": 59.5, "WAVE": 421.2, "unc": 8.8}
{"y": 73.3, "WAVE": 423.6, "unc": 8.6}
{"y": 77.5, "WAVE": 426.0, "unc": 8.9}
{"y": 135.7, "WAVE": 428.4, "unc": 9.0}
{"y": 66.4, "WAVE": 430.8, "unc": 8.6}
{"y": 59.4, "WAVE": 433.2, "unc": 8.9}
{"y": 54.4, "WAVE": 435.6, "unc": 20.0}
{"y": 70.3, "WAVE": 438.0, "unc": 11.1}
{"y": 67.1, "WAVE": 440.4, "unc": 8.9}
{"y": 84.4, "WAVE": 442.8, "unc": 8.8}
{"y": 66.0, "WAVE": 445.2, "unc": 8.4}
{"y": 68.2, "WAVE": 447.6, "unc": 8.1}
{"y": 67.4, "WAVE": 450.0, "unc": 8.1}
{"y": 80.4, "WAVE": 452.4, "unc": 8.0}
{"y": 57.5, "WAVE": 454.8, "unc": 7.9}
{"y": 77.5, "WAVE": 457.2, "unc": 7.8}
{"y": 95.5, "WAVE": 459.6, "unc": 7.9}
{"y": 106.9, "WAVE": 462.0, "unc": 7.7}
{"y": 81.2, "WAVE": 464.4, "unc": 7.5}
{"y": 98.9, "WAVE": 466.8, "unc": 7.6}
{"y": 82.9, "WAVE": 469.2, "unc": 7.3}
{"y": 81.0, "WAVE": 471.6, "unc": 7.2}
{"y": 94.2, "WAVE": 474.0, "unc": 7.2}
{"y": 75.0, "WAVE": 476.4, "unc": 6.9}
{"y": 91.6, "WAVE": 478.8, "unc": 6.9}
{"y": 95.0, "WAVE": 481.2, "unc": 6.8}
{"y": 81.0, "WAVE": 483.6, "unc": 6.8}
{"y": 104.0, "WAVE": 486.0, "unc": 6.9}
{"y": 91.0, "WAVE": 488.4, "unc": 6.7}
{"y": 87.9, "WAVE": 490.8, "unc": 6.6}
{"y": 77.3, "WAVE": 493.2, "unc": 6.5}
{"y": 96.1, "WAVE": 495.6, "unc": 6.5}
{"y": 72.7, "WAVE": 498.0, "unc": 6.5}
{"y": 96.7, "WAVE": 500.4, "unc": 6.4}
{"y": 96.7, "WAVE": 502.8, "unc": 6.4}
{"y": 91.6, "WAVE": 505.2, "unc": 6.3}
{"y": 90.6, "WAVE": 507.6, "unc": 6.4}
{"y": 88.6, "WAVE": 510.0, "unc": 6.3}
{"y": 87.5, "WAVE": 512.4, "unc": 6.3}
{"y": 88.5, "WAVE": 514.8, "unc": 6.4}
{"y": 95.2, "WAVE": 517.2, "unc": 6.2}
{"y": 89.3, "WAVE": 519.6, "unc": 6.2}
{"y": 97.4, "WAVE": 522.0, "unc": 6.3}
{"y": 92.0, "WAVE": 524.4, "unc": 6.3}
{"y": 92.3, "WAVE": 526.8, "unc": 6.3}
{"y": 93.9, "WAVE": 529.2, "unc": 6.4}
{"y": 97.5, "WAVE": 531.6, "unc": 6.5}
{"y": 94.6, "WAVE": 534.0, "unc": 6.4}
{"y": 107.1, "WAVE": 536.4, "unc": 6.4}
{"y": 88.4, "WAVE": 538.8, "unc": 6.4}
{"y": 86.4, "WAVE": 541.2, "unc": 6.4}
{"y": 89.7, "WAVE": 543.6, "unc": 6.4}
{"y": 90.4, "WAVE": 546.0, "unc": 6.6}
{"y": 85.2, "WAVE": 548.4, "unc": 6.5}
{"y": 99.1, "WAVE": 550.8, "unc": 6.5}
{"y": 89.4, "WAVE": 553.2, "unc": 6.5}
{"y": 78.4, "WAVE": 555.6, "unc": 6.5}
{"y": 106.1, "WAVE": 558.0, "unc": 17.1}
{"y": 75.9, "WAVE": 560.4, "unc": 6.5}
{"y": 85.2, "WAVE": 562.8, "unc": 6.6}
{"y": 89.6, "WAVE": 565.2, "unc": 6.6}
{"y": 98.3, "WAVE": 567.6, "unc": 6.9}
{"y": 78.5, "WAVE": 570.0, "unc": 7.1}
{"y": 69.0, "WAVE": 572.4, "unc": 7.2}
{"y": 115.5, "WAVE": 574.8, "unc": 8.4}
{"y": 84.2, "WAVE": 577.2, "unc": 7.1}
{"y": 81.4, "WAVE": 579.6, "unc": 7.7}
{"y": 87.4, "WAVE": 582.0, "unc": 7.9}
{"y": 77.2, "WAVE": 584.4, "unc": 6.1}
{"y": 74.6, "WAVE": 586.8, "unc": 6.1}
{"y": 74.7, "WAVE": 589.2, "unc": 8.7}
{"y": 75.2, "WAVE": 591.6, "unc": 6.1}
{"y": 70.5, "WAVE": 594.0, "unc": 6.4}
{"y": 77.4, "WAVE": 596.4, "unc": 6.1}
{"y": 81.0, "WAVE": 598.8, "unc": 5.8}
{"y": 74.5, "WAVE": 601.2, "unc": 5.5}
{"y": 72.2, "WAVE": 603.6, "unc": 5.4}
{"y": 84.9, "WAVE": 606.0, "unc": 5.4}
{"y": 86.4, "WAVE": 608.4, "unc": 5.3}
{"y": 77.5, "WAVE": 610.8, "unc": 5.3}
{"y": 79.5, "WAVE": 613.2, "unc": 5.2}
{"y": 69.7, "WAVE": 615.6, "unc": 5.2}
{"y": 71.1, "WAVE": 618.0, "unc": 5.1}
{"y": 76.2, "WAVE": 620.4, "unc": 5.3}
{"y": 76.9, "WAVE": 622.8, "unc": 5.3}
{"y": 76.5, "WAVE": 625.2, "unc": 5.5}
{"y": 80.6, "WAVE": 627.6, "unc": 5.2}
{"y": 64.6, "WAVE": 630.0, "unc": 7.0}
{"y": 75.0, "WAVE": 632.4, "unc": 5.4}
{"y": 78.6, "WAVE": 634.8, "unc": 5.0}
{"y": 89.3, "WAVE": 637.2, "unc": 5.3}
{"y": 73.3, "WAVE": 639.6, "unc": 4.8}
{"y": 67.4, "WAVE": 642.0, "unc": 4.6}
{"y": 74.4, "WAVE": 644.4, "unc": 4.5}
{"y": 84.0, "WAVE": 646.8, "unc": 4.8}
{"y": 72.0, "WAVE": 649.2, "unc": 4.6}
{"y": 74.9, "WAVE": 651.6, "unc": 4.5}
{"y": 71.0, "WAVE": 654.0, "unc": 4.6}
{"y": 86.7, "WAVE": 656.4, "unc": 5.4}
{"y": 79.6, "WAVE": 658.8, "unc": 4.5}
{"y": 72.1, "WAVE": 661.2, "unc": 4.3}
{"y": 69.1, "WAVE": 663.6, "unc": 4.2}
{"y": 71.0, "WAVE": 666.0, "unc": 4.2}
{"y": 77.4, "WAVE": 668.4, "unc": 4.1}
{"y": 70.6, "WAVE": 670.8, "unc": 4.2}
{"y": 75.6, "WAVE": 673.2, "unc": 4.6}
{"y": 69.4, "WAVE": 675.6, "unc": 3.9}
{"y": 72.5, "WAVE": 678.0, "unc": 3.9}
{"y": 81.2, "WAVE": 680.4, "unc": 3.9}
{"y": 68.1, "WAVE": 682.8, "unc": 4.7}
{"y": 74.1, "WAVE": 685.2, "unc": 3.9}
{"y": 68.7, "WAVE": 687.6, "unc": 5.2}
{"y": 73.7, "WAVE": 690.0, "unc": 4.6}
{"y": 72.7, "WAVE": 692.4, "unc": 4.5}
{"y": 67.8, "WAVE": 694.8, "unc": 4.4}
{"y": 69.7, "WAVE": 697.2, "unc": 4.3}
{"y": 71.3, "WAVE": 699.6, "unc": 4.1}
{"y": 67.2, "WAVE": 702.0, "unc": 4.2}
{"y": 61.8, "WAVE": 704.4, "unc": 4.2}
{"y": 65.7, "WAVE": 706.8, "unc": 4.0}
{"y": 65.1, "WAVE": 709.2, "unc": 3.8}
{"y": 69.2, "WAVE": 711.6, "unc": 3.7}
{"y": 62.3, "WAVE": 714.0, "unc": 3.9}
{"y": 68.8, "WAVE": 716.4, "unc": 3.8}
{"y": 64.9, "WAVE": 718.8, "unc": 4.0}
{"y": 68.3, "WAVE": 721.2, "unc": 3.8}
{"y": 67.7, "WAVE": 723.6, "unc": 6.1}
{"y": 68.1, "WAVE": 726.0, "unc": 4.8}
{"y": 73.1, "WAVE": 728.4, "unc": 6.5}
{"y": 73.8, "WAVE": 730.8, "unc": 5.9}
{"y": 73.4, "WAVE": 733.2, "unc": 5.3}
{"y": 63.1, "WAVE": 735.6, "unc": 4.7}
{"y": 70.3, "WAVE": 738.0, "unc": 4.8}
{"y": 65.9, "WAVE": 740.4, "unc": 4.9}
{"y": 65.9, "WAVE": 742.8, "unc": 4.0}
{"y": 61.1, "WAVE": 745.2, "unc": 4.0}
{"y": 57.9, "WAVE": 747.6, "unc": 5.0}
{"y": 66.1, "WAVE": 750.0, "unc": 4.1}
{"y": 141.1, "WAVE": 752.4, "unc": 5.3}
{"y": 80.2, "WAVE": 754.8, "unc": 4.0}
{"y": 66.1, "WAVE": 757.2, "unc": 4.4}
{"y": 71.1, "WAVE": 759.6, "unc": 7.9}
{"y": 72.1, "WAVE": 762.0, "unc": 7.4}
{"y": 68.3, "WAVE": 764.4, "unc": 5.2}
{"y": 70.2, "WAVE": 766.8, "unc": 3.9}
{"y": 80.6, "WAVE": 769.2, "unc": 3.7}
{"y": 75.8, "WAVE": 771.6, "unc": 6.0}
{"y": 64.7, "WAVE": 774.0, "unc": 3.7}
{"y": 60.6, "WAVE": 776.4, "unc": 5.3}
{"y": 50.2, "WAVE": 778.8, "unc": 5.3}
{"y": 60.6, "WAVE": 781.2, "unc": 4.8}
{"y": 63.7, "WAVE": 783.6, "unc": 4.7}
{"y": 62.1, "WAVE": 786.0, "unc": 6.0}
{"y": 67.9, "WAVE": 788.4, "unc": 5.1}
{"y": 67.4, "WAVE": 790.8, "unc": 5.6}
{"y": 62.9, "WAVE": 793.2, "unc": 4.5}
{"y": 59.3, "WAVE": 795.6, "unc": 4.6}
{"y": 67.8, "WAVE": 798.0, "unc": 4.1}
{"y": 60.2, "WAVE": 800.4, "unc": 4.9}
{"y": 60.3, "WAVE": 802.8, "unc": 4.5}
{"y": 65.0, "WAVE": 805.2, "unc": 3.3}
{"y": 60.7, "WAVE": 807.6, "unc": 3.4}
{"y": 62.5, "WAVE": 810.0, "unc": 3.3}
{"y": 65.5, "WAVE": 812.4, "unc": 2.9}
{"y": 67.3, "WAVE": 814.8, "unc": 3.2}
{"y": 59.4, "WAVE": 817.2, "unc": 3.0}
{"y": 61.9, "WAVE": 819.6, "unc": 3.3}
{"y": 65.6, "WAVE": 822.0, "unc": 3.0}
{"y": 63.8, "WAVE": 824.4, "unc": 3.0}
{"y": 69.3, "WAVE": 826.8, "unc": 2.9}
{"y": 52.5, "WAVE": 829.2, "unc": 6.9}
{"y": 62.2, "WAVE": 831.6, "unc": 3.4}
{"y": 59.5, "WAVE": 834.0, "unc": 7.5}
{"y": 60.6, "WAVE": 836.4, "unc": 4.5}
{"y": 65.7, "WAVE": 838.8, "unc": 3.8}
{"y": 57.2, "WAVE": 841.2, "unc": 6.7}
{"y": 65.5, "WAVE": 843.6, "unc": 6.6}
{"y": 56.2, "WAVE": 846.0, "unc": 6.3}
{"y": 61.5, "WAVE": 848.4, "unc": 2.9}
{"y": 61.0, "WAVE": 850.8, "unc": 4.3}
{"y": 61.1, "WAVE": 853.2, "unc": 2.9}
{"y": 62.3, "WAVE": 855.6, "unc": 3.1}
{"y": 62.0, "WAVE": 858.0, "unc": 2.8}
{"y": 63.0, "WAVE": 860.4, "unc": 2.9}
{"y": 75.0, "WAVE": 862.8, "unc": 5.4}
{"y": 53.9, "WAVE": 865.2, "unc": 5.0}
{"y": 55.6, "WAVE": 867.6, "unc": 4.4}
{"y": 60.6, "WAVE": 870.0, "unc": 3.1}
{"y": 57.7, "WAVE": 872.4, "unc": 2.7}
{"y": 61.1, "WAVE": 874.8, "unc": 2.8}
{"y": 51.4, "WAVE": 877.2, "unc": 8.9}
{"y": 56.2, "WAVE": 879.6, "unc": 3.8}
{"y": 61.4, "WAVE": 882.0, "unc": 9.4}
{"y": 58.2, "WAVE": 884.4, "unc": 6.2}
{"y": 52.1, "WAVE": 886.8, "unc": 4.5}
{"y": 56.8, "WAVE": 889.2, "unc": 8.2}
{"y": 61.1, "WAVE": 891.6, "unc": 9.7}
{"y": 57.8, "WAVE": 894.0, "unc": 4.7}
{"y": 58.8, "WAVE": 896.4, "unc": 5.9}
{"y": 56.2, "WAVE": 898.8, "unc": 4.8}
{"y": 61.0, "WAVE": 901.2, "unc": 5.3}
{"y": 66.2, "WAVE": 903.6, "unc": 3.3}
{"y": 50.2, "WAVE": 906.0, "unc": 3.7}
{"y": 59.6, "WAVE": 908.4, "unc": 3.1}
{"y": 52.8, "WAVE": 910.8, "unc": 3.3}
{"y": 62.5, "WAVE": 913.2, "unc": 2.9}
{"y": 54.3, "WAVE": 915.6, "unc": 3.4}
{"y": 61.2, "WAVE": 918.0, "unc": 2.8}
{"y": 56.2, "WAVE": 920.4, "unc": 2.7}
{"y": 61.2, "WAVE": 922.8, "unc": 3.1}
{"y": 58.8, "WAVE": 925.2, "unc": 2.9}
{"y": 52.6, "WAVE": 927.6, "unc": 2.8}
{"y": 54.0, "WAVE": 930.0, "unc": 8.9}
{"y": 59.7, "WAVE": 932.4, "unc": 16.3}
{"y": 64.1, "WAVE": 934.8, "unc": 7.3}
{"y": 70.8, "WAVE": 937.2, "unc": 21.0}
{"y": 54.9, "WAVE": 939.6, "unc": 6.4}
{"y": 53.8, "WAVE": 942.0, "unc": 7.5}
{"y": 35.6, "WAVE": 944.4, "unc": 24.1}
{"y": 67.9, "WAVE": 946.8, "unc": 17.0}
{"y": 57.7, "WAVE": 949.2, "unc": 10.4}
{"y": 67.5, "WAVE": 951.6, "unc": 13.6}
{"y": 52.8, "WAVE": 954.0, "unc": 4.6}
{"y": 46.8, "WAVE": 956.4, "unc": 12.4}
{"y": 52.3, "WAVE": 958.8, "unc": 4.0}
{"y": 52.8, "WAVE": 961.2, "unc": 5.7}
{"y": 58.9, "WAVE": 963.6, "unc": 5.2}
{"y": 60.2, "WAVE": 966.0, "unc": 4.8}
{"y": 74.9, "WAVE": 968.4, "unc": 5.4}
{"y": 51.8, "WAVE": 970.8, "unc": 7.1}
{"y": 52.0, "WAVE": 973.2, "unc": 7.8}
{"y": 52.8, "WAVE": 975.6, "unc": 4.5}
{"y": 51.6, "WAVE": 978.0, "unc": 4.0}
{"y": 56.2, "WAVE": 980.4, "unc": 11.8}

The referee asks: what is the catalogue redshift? 0.146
